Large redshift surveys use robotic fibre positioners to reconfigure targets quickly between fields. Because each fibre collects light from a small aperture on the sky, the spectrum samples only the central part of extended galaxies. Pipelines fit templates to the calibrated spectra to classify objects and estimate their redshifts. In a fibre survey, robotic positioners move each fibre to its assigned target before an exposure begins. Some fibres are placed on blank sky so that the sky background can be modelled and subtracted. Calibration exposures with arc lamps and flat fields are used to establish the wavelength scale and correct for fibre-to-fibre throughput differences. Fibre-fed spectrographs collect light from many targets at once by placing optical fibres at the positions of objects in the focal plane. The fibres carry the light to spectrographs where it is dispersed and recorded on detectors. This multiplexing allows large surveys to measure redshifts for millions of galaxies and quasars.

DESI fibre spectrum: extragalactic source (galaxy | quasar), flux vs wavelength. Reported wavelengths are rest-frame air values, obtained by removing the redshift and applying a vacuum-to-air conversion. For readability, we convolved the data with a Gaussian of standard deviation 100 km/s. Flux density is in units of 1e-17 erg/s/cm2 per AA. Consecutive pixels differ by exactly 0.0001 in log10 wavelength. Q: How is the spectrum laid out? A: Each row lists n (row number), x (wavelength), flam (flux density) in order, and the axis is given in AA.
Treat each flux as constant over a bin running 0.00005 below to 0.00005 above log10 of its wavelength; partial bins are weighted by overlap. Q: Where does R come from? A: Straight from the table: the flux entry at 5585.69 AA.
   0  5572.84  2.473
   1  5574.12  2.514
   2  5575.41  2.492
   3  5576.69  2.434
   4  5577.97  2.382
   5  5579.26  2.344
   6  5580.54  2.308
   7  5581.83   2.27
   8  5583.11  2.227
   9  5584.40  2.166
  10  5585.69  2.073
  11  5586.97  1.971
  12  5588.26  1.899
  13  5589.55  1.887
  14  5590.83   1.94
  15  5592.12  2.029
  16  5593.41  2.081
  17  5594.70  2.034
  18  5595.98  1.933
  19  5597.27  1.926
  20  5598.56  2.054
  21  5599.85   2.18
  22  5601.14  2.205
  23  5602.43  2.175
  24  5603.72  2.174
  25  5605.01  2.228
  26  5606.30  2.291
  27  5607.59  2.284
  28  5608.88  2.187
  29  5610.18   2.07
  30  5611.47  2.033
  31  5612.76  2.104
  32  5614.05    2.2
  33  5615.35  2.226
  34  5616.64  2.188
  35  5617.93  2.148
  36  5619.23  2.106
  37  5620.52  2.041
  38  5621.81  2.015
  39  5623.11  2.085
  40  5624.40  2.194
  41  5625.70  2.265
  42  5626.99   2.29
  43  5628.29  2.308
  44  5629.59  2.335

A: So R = 2.073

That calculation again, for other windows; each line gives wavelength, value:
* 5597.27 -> 1.926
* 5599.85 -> 2.18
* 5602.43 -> 2.175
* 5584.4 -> 2.166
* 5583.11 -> 2.227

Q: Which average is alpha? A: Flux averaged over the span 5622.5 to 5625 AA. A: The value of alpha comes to 2.14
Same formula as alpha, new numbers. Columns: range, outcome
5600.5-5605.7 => 2.2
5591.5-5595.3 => 2.05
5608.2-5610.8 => 2.13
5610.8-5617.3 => 2.15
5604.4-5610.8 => 2.21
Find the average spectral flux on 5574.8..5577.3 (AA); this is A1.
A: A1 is 2.47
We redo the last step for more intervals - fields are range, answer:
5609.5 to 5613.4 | 2.07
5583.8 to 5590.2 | 2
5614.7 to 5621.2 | 2.14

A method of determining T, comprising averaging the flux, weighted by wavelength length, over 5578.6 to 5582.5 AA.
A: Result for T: 2.31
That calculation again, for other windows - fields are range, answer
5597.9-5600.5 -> 2.11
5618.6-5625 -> 2.09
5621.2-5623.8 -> 2.05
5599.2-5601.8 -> 2.19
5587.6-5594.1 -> 1.97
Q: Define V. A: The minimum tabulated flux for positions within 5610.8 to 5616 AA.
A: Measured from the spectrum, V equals 2.033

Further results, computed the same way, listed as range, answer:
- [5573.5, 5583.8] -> 2.227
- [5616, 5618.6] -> 2.148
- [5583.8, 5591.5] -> 1.887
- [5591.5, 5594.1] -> 2.029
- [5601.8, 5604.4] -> 2.174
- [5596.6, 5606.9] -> 1.926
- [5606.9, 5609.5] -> 2.187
